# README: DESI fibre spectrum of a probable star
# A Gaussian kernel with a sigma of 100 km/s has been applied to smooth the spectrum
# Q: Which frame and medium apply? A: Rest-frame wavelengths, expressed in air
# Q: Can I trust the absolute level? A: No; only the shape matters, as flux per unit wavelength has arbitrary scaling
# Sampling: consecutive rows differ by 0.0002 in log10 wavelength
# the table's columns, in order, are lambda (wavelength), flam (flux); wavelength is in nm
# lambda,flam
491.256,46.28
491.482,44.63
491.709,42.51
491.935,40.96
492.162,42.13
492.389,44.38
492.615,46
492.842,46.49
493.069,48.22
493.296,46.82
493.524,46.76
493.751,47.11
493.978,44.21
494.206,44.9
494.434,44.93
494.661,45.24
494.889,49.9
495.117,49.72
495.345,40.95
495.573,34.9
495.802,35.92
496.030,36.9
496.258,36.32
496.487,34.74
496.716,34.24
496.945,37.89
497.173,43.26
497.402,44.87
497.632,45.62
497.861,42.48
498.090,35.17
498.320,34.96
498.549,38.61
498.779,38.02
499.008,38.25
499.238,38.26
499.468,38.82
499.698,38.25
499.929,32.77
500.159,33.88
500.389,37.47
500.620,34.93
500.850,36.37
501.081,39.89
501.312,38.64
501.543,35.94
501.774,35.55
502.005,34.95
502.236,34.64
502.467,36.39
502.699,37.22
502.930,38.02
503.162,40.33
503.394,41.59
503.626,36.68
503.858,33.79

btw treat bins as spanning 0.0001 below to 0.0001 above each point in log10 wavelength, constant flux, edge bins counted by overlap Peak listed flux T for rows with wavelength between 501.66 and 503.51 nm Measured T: 41.59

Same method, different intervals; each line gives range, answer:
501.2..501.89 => 38.64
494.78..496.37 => 49.9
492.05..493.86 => 48.22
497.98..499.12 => 38.61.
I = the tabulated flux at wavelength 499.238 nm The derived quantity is 38.26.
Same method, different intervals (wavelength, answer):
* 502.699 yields 37.22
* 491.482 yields 44.63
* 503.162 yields 40.33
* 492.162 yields 42.13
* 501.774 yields 35.55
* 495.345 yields 40.95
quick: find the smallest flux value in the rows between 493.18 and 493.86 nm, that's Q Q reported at 46.76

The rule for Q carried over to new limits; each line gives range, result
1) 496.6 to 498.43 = 34.24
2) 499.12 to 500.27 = 32.77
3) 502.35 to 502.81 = 36.39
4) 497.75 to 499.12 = 34.96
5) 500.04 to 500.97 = 33.88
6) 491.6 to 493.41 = 40.96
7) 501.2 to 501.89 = 35.55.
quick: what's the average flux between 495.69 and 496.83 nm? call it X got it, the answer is 35.6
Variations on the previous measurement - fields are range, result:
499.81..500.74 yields 34.8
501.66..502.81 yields 35.7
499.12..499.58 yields 38.5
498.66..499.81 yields 38.3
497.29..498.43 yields 40.6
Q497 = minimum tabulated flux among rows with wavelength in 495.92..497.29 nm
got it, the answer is 34.24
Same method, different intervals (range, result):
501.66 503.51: 34.64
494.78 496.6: 34.74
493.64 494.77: 44.21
